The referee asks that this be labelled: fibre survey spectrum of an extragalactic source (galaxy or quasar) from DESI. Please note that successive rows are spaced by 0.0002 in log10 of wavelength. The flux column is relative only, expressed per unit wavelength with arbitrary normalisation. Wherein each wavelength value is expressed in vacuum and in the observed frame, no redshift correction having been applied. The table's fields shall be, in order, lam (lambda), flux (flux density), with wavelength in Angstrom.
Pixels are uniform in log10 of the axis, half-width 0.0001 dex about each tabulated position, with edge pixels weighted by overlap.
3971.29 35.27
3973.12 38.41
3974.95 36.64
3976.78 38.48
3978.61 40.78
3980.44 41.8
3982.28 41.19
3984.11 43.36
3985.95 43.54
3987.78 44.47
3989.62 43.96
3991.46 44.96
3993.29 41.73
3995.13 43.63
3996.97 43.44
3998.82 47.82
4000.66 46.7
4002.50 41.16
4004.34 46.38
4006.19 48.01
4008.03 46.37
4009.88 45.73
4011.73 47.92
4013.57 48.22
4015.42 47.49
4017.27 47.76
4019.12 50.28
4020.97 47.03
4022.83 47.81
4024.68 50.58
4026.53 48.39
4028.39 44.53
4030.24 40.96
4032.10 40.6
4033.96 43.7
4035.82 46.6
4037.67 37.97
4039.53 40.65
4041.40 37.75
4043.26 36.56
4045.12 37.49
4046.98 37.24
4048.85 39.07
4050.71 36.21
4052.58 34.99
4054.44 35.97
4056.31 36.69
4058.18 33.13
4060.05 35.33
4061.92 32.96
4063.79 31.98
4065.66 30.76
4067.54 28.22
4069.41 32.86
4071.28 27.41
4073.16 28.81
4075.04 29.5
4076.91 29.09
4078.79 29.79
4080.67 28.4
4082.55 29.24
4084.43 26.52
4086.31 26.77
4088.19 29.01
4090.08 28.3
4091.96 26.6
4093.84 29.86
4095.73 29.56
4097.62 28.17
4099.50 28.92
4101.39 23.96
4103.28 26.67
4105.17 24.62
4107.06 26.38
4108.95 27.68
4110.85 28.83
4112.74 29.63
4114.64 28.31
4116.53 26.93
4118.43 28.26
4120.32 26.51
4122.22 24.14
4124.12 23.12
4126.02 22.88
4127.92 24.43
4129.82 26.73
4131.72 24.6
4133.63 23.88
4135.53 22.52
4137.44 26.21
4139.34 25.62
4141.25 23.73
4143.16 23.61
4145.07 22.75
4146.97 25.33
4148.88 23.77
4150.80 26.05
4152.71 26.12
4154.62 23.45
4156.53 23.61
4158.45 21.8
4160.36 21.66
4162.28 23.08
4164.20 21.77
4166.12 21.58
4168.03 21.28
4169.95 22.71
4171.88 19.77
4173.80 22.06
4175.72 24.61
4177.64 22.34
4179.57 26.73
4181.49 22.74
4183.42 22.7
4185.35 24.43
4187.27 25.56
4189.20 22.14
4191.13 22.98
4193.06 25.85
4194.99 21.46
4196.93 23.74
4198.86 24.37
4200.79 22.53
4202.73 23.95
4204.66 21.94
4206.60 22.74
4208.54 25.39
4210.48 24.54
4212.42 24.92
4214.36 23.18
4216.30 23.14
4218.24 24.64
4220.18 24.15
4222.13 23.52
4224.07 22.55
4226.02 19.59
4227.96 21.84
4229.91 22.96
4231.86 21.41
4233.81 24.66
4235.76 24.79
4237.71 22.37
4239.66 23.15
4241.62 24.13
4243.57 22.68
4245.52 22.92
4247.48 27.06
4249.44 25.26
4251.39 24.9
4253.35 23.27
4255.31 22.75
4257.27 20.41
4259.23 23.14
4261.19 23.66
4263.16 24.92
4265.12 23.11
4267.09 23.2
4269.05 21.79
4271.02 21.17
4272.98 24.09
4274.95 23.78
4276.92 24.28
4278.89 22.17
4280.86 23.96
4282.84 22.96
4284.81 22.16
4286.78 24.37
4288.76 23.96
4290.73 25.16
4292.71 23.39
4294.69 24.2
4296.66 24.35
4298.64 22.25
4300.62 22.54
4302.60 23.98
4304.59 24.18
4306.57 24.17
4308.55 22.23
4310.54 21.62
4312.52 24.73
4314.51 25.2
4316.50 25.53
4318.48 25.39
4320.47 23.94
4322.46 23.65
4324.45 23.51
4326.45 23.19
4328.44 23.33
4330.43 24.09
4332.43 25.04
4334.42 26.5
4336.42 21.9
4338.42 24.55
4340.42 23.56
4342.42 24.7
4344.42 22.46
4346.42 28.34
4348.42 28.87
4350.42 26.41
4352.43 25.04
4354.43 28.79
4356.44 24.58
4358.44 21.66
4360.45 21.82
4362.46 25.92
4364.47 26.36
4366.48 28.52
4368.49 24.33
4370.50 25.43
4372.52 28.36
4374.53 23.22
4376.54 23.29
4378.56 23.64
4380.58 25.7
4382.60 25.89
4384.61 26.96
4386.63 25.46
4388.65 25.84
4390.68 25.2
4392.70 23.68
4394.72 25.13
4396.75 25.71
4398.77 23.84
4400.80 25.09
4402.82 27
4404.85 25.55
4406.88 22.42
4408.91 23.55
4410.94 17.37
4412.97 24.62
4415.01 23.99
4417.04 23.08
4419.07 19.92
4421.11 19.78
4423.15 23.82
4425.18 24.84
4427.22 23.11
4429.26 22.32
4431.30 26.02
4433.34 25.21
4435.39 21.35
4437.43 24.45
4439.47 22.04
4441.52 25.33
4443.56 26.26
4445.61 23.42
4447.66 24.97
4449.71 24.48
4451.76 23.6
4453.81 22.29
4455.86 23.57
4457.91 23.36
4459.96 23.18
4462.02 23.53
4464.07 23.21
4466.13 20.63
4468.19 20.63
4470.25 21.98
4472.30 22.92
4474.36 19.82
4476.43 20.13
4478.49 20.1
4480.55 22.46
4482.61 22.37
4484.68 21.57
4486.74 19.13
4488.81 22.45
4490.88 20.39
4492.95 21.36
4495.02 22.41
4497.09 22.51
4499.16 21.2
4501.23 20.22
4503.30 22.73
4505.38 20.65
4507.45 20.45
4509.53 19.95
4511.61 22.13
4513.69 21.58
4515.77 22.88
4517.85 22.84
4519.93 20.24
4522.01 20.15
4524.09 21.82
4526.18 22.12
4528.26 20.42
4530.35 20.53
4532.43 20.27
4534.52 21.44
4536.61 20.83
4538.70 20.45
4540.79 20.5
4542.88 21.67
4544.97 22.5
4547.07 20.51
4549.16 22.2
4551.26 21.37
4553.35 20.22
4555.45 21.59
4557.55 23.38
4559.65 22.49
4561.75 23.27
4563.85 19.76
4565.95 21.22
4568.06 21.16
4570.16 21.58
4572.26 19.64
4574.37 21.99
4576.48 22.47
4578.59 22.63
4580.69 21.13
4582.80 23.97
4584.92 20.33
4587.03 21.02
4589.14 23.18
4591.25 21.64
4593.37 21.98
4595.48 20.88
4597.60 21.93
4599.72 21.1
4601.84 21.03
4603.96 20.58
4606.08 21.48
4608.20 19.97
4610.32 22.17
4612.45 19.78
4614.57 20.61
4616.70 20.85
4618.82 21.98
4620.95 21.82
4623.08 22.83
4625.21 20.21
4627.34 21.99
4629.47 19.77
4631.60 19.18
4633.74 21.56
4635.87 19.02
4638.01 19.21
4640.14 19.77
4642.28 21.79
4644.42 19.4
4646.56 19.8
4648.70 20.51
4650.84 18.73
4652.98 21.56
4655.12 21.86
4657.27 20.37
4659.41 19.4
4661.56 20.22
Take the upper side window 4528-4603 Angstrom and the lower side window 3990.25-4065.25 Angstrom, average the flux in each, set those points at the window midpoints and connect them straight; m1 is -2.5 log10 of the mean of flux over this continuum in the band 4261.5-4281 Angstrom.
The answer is 0.37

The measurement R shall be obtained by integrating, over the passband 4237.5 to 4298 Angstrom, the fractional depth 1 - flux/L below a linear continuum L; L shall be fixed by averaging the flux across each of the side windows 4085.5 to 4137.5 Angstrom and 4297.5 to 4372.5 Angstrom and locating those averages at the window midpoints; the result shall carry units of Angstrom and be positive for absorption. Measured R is 4.0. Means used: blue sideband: 26.6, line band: 23.5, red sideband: 24.6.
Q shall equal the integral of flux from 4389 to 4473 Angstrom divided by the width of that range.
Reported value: 23.5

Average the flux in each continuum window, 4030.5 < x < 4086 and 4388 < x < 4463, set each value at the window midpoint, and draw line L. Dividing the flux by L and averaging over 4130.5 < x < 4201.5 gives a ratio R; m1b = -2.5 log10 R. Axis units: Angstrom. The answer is 0.31 mag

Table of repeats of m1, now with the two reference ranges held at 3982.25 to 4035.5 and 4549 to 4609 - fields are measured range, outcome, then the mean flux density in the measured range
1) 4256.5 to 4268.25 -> 0.447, 23.1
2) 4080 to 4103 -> 0.445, 27.9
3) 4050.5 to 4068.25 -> 0.279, 33.6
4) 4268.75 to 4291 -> 0.414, 23.3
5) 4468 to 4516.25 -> 0.181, 21.3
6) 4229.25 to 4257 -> 0.446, 23.7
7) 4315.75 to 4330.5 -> 0.320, 24.1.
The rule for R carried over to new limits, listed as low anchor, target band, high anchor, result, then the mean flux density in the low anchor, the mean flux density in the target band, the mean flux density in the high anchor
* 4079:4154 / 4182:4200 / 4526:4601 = 1.3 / 26.3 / 23.7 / 21.5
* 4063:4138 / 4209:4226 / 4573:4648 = 1.5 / 27.4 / 23.6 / 21.1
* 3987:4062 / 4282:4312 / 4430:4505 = 6.8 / 42.7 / 23.5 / 22.5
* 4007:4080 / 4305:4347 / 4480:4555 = 6.4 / 39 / 24.1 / 21.3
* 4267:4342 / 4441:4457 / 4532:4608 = -1.2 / 23.7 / 24.2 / 21.5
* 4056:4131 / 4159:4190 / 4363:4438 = 5.1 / 28.3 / 22.8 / 24.3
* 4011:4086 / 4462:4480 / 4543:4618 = 2.5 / 37.8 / 21.4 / 21.5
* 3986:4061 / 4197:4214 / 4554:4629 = 5.8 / 42.9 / 23.8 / 21.5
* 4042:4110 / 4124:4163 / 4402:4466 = 7.0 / 30.7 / 24.1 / 23.4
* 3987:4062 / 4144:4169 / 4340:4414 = 8.9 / 42.7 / 23.3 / 25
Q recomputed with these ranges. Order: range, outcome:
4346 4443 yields 24.5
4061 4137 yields 27.5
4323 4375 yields 25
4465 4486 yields 21.2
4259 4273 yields 23.1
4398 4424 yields 23.1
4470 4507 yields 21.3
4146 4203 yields 23.3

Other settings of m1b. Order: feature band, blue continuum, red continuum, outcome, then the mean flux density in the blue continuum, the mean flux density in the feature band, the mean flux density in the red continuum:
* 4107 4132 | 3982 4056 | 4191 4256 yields 0.27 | 43.4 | 26.4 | 23.5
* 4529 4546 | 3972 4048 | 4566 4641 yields 0.13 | 43.6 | 21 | 21.2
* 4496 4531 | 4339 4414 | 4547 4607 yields 0.07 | 25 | 21.3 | 21.6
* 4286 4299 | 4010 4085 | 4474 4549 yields 0.21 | 38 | 24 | 21.2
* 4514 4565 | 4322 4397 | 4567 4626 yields 0.04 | 25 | 21.4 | 21.4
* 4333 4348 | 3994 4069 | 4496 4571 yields 0.18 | 41.5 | 24.8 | 21.4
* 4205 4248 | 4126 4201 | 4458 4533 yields -0.01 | 23.6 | 23.4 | 21.4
